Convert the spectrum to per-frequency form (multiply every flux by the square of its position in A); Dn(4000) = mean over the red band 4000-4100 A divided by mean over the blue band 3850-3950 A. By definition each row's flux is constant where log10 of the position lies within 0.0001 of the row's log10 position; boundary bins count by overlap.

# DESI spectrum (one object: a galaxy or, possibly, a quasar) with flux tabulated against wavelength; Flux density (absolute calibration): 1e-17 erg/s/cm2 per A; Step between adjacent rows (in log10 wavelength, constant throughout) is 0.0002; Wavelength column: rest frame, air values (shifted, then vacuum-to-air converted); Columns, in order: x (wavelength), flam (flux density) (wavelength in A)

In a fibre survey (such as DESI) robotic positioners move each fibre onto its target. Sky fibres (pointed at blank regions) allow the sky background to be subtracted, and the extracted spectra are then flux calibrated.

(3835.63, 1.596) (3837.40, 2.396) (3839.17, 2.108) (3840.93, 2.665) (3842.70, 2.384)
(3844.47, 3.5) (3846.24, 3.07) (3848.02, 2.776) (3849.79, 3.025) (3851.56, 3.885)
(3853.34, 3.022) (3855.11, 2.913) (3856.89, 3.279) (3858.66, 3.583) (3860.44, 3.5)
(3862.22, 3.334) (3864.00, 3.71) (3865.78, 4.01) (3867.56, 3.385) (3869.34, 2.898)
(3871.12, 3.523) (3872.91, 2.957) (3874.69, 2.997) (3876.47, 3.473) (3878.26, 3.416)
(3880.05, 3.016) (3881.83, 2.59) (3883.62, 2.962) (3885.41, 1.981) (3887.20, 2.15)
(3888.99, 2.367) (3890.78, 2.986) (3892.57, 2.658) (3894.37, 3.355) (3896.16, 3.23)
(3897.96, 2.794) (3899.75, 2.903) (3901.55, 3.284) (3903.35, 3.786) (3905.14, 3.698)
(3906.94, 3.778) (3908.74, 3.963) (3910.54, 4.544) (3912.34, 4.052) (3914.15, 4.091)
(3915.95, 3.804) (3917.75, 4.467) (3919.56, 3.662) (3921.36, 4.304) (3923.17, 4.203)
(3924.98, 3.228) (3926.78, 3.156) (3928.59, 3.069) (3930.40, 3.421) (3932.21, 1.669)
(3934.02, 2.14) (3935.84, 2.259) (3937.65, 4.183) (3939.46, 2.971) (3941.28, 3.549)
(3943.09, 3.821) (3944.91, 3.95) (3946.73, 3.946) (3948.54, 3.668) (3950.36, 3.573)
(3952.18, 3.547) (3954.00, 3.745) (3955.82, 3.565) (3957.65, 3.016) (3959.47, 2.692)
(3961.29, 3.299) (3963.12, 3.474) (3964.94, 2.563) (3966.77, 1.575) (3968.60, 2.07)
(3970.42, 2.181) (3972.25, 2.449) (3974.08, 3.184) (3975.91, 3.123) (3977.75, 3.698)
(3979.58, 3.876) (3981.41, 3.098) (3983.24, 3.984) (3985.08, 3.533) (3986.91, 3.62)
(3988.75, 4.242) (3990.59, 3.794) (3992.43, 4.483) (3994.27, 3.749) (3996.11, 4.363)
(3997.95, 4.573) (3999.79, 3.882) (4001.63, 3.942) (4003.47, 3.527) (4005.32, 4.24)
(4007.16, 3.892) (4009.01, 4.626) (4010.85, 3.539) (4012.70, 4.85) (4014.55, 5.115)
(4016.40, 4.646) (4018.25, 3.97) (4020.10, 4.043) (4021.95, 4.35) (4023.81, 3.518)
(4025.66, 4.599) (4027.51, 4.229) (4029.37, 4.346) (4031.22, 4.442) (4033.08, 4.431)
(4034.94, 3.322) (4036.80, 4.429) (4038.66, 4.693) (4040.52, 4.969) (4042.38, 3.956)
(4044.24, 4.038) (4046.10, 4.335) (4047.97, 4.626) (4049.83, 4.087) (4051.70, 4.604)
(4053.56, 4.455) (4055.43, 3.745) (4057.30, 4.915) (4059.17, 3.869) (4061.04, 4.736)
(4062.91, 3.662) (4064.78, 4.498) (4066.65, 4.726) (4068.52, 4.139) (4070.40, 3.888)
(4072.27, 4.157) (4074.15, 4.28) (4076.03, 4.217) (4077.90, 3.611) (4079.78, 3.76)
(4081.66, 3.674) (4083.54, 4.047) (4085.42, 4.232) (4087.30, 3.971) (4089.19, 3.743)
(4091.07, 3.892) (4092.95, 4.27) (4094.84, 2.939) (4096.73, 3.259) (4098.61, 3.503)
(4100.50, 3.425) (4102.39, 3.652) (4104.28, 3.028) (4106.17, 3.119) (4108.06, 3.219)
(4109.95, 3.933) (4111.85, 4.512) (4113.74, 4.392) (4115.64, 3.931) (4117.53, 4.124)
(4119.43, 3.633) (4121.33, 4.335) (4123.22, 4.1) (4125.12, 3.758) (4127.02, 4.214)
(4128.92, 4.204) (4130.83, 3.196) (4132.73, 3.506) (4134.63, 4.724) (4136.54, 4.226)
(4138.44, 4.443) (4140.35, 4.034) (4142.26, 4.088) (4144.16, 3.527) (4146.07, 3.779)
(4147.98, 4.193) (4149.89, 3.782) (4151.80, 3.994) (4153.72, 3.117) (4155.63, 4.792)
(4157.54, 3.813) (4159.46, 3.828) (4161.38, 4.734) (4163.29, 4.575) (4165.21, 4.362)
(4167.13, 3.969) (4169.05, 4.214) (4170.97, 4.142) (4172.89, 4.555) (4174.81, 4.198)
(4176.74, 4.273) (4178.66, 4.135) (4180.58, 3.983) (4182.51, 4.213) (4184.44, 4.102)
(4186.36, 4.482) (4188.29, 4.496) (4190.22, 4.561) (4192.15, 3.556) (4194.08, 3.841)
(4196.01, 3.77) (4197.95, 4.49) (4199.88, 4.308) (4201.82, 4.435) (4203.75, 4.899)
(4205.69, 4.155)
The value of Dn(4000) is 1.34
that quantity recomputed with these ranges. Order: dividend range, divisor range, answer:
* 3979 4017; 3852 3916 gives 1.32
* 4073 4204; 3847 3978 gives 1.38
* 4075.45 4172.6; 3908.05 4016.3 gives 1.19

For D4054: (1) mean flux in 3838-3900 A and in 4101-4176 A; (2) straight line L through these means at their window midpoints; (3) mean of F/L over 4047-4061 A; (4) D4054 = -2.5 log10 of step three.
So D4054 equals -0.18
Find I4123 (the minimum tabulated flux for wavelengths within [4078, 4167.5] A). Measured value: 2.939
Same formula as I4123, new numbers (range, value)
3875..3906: 1.981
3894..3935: 1.669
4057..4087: 3.611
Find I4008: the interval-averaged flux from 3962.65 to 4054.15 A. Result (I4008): 3.91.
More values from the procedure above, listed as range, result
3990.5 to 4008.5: 4.07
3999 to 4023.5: 4.19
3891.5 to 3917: 3.57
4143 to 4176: 4.09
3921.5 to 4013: 3.46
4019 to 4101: 4.11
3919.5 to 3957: 3.4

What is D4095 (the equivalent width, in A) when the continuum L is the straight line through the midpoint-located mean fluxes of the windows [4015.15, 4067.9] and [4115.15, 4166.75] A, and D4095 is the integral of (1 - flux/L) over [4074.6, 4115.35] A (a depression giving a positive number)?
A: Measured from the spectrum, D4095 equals 4.08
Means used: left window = 4.3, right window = 4.04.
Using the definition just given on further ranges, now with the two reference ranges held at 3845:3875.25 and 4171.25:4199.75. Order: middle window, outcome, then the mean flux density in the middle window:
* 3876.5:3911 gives 2.7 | 3.12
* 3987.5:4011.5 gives -2.5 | 4.07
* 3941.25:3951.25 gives -0.7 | 3.77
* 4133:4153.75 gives 0.3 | 4.01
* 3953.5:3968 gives 2.5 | 2.95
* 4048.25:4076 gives -3.1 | 4.28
